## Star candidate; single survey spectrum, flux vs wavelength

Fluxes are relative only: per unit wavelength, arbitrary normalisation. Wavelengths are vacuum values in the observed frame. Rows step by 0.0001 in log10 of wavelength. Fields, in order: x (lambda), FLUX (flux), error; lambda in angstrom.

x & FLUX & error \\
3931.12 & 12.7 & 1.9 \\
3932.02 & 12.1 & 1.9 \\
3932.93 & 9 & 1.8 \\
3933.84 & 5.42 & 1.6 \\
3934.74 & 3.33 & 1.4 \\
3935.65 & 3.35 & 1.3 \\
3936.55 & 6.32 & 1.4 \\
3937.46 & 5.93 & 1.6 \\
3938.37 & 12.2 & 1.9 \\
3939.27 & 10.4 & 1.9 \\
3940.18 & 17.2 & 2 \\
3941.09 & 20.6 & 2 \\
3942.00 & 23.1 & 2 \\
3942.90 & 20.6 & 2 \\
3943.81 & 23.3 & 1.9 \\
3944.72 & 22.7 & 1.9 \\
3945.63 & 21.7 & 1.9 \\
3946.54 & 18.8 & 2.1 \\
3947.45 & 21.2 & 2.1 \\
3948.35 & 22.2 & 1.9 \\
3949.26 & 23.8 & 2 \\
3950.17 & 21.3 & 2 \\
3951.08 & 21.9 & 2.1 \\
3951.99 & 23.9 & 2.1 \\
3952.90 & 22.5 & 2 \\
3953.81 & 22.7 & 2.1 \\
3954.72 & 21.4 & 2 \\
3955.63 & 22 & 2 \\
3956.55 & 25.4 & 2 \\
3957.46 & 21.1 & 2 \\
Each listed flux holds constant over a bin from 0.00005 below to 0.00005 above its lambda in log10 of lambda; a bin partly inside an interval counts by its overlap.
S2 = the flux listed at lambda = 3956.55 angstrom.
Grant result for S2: 25.4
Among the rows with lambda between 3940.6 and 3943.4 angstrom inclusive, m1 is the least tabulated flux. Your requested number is 20.6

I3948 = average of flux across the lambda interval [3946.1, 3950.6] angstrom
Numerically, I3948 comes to 21.5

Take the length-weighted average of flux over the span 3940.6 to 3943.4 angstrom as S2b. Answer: 21.4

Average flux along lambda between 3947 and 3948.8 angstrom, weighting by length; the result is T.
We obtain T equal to 21.8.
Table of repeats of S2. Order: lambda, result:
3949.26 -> 23.8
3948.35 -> 22.2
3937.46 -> 5.93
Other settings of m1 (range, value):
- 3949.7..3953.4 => 21.3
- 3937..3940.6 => 5.93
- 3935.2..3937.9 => 3.35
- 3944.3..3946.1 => 21.7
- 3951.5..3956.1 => 21.4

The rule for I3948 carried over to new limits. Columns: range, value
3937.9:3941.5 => 15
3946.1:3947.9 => 20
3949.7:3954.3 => 22.5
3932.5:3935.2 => 5.88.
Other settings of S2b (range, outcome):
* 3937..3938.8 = 8.99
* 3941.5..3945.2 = 22.4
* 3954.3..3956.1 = 21.6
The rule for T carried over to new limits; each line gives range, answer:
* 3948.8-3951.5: 22.3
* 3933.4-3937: 4.61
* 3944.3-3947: 21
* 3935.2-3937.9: 5.2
